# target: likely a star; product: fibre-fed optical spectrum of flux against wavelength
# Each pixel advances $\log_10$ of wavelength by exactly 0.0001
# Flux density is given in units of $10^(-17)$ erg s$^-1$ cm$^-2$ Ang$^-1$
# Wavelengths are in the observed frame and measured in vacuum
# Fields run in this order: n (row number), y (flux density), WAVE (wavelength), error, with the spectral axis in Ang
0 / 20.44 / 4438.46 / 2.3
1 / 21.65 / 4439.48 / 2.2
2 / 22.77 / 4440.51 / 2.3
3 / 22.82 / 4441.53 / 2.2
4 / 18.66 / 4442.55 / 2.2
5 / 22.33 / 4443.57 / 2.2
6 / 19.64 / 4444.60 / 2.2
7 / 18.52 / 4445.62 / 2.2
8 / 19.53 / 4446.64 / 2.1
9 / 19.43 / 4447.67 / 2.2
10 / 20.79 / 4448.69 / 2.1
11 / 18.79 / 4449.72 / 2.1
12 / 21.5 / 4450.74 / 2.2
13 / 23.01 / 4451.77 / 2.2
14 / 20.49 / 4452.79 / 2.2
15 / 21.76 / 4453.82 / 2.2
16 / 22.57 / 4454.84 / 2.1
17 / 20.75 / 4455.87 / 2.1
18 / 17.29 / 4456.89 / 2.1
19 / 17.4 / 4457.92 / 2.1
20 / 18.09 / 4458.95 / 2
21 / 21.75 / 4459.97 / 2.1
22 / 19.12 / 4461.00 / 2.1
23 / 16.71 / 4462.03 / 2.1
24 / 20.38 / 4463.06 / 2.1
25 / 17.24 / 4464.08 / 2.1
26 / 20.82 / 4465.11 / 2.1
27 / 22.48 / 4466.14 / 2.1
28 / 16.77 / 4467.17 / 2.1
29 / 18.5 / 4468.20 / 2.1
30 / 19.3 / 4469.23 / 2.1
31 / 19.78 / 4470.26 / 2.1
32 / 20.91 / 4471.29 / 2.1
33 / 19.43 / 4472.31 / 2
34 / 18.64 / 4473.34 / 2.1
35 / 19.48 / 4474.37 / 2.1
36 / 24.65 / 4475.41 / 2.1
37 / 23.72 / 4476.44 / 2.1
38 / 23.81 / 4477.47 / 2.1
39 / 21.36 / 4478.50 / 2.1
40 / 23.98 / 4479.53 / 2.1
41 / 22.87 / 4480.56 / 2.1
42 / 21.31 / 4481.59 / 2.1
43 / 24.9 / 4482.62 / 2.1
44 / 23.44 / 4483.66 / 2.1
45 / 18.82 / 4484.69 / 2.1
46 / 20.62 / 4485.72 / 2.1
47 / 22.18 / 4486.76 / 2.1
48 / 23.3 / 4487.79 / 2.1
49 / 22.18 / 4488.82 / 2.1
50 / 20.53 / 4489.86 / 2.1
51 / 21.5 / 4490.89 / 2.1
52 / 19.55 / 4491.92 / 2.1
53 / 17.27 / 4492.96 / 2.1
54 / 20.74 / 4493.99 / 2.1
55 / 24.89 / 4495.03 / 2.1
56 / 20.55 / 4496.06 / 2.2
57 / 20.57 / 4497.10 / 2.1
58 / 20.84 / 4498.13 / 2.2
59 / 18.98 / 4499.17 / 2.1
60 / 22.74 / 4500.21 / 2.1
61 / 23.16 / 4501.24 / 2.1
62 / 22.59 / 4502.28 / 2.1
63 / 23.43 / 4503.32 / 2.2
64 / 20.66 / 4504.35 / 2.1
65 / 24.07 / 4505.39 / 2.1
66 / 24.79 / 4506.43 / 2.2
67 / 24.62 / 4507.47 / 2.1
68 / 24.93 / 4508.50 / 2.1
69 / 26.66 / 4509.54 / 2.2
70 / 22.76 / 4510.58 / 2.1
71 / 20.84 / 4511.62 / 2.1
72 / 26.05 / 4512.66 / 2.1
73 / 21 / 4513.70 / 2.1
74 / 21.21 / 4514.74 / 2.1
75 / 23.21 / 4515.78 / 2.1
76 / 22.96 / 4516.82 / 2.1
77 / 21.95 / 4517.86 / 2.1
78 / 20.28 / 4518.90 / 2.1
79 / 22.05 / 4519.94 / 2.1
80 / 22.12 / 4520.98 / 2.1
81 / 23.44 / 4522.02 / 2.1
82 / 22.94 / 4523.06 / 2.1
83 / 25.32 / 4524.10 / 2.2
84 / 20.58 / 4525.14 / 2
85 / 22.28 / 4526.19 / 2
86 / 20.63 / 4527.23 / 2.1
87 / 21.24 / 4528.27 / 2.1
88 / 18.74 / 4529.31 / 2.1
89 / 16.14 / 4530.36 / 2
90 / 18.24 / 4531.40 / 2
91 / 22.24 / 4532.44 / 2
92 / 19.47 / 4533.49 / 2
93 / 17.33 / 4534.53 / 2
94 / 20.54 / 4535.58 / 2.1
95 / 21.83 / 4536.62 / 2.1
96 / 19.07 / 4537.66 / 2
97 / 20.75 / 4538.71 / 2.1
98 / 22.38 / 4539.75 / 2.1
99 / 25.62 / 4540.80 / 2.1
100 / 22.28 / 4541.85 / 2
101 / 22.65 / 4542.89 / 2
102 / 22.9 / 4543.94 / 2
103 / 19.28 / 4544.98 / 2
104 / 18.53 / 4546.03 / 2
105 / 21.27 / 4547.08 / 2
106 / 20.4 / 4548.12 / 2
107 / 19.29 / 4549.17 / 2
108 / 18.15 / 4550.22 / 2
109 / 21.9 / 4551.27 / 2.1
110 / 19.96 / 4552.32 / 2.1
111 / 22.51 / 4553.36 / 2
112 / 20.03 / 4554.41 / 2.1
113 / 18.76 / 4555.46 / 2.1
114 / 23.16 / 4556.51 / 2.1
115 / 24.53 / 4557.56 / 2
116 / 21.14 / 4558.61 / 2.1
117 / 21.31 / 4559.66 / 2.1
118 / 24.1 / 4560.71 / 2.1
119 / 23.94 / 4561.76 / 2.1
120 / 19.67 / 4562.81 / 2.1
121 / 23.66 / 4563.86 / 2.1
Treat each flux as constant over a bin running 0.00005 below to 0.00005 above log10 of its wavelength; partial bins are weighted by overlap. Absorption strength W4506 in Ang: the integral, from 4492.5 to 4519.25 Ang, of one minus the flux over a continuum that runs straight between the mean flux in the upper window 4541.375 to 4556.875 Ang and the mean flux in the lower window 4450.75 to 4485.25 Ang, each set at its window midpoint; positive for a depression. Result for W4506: -2.2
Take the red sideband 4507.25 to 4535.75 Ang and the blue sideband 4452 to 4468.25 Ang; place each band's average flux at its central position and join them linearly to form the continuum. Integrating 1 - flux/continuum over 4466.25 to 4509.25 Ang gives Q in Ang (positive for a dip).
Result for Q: -2.25 Ang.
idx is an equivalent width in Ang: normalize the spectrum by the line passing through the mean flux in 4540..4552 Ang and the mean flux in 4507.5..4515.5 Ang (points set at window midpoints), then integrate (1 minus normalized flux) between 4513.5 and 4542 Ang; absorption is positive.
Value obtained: 1.4 Ang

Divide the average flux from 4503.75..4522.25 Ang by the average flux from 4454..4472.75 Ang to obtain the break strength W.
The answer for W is 1.18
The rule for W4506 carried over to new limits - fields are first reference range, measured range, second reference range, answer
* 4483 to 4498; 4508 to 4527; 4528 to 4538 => -2.5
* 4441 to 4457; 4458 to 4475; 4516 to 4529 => 1.3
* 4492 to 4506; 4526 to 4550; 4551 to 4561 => 1.2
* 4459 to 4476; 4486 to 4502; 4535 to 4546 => -0.7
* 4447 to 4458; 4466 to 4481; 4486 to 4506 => 0.0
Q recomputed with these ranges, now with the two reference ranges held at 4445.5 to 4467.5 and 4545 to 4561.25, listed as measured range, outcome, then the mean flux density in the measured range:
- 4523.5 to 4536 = 0.26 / 20.2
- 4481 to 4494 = -0.71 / 21.3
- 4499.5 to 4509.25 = -1.46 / 23.4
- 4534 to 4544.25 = -0.35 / 21.5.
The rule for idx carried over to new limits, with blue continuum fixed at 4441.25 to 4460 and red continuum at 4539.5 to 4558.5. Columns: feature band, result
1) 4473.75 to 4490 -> -1.4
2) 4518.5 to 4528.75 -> -0.5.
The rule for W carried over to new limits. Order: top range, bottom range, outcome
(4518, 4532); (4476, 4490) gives 0.94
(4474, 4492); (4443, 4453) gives 1.09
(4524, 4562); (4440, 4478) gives 1.03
